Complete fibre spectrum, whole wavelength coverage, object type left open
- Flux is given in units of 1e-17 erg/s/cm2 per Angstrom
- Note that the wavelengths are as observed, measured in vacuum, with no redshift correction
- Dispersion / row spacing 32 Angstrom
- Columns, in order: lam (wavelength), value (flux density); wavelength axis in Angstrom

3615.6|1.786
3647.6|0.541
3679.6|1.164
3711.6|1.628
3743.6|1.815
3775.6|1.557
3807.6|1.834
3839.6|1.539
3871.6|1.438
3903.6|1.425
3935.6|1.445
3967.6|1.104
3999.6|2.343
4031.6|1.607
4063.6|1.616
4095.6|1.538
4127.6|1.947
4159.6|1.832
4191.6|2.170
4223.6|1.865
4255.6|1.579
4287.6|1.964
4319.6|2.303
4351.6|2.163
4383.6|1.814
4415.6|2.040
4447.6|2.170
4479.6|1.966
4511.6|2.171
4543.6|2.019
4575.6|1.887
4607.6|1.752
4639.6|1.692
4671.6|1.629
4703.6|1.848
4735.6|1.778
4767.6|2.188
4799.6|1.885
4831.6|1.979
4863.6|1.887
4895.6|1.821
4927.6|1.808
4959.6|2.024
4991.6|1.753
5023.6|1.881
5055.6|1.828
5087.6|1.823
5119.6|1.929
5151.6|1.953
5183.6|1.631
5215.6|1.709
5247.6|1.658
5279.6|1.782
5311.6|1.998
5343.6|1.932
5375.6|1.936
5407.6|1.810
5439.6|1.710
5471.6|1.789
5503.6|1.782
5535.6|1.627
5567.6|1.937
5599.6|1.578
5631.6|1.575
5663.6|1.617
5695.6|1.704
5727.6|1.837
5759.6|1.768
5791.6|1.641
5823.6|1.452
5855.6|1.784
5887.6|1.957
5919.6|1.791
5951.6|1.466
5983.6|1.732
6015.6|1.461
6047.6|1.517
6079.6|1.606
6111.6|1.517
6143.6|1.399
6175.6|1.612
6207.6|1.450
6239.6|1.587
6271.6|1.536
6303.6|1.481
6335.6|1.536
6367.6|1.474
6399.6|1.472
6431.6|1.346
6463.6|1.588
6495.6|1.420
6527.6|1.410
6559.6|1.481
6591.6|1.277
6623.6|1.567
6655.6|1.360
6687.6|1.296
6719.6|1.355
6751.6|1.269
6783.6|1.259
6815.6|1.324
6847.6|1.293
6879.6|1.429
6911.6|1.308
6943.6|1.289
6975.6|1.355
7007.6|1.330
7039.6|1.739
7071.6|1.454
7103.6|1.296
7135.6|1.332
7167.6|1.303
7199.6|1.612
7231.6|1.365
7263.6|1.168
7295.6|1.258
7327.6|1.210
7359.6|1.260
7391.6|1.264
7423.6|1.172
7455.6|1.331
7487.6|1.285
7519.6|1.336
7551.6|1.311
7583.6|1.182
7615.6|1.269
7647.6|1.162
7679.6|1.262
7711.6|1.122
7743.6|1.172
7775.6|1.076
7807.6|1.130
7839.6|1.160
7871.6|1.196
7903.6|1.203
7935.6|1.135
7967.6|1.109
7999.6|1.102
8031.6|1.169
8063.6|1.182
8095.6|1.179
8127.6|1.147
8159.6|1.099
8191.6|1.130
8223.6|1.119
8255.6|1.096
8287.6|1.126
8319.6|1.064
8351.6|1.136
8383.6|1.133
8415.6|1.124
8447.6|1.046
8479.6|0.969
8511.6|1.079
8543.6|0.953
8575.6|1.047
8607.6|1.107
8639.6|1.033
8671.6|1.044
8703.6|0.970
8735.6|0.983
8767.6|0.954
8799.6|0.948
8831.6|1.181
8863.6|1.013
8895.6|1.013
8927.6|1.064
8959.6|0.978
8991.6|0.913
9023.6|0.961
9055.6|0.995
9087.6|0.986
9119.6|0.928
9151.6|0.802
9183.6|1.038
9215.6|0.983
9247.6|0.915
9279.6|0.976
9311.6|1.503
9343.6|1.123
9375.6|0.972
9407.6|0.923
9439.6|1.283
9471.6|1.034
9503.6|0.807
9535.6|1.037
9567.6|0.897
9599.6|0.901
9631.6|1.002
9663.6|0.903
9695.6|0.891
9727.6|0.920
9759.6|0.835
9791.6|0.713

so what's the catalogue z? 0.07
